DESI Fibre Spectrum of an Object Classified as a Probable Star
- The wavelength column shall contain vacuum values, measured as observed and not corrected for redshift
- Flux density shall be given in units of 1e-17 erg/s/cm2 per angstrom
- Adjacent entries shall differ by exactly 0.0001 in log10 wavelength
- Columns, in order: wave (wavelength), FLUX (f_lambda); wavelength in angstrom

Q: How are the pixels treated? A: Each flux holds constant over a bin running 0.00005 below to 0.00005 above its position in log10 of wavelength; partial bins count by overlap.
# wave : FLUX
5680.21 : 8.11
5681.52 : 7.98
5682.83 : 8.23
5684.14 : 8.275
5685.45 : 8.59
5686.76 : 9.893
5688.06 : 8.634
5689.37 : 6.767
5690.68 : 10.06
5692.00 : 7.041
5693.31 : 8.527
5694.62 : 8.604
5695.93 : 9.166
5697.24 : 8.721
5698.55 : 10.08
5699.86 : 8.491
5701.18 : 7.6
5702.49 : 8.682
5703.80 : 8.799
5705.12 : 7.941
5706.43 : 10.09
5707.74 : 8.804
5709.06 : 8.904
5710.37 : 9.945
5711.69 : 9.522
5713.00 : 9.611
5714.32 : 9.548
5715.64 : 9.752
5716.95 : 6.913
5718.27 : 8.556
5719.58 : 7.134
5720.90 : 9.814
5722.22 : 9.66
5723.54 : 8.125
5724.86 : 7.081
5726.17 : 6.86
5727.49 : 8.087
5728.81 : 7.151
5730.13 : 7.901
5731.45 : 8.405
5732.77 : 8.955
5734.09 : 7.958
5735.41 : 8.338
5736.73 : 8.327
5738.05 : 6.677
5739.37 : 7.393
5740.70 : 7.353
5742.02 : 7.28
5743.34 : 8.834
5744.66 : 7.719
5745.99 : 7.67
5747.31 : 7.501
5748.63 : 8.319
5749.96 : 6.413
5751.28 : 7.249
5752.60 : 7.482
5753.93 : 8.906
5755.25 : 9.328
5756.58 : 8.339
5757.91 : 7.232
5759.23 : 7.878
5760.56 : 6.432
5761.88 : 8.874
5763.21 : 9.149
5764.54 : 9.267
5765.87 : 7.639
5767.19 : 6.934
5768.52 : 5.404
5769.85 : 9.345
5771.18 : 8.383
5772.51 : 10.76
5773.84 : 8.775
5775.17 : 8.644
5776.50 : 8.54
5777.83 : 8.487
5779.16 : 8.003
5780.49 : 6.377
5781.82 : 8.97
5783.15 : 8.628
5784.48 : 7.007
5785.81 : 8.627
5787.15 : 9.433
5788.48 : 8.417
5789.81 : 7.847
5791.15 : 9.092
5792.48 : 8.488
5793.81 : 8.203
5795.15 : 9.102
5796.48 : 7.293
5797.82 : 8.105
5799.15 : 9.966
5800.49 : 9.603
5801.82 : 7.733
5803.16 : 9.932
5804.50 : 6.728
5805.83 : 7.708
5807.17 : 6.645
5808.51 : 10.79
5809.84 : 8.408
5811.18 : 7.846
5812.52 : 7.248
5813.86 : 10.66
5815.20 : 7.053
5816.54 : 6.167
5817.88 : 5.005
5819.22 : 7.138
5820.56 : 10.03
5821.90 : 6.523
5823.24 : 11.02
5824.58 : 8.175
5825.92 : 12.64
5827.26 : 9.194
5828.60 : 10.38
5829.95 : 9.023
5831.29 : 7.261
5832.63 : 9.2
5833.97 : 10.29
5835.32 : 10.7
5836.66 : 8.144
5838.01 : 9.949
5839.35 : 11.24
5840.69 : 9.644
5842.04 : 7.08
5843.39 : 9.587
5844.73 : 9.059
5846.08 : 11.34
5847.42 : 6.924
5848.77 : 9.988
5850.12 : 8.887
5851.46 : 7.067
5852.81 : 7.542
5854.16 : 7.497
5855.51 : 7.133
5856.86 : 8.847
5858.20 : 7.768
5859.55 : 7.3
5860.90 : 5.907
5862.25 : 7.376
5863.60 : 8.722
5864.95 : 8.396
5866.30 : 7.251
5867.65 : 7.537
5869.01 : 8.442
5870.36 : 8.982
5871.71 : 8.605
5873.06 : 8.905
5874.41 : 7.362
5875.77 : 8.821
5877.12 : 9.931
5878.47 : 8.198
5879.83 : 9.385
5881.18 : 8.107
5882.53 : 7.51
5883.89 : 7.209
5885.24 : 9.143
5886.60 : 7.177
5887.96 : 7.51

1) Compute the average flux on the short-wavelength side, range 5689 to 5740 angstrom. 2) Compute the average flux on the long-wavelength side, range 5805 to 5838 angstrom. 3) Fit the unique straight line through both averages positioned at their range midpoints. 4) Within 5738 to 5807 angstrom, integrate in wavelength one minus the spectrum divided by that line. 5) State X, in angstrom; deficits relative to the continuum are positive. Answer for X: 3.4 angstrom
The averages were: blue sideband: 8.47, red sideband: 8.65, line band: 8.15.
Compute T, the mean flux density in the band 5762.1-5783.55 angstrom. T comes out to 8.34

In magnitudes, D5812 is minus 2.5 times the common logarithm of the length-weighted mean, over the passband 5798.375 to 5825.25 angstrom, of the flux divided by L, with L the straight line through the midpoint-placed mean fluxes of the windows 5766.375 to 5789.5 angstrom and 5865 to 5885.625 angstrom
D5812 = 0.01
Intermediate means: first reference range 8.27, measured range 8.22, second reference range 8.35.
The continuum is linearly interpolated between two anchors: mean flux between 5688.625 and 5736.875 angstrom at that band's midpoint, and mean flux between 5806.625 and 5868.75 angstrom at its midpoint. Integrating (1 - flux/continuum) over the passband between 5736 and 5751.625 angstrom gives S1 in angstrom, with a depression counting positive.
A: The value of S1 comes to 1.8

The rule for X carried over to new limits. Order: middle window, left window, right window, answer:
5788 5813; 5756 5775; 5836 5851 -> 0.8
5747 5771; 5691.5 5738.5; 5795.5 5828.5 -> 1.7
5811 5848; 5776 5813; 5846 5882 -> -2.9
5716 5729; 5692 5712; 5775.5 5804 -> 1.1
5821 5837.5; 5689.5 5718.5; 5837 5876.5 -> -1.8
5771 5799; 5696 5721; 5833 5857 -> 1.4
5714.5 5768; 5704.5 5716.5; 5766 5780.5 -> 4.8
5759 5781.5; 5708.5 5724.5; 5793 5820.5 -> 0.7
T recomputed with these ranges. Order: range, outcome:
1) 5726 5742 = 7.79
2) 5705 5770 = 8.15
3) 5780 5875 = 8.47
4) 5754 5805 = 8.35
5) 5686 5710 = 8.73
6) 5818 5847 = 9.31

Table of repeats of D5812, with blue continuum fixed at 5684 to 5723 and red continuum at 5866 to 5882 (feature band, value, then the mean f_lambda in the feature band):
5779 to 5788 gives 0.063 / 8.17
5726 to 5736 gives 0.097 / 8.01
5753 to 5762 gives 0.081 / 8.08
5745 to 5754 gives 0.154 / 7.57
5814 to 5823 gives 0.163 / 7.39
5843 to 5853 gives -0.039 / 8.84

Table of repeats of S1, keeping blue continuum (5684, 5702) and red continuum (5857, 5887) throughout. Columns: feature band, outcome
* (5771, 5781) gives -0.2 angstrom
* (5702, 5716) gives -1.1 angstrom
